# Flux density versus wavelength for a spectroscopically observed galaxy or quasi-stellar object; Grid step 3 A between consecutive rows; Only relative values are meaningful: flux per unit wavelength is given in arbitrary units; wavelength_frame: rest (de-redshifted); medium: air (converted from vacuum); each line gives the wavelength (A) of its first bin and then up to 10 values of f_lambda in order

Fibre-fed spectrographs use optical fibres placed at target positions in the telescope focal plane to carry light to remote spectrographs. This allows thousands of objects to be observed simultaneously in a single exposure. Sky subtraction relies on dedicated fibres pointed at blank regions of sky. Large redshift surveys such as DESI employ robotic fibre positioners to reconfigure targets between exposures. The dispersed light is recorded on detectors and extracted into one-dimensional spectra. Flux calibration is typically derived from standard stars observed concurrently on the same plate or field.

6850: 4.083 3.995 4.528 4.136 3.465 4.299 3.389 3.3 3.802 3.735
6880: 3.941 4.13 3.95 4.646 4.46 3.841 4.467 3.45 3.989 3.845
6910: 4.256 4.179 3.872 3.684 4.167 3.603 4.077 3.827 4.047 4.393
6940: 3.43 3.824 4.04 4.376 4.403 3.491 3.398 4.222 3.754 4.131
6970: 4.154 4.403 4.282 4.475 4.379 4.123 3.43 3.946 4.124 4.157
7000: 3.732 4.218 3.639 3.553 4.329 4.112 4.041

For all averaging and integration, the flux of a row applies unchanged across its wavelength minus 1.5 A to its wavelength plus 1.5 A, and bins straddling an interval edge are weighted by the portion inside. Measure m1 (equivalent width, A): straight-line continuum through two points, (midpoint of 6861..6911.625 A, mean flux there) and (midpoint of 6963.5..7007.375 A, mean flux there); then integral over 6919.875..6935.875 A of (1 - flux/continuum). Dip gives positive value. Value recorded 0.2 A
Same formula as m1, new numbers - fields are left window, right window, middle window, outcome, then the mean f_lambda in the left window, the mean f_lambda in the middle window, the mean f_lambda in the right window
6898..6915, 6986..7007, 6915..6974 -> -0.1 A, 3.99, 3.96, 3.9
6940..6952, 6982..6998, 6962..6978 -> -0.6 A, 4.04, 4.16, 3.99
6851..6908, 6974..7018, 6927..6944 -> 0.3 A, 3.97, 3.93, 4.04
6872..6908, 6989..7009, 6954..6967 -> 0.6 A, 4.01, 3.77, 3.92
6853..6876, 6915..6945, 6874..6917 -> -1.9 A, 3.85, 4.05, 3.9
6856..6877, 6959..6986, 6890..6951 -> -0.1 A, 3.79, 4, 4.2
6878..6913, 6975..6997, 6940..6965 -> 1.1 A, 4.09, 3.91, 4.11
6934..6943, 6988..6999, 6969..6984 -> -1.4 A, 3.92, 4.34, 3.97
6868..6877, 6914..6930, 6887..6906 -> -2.1 A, 3.55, 4.13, 3.89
